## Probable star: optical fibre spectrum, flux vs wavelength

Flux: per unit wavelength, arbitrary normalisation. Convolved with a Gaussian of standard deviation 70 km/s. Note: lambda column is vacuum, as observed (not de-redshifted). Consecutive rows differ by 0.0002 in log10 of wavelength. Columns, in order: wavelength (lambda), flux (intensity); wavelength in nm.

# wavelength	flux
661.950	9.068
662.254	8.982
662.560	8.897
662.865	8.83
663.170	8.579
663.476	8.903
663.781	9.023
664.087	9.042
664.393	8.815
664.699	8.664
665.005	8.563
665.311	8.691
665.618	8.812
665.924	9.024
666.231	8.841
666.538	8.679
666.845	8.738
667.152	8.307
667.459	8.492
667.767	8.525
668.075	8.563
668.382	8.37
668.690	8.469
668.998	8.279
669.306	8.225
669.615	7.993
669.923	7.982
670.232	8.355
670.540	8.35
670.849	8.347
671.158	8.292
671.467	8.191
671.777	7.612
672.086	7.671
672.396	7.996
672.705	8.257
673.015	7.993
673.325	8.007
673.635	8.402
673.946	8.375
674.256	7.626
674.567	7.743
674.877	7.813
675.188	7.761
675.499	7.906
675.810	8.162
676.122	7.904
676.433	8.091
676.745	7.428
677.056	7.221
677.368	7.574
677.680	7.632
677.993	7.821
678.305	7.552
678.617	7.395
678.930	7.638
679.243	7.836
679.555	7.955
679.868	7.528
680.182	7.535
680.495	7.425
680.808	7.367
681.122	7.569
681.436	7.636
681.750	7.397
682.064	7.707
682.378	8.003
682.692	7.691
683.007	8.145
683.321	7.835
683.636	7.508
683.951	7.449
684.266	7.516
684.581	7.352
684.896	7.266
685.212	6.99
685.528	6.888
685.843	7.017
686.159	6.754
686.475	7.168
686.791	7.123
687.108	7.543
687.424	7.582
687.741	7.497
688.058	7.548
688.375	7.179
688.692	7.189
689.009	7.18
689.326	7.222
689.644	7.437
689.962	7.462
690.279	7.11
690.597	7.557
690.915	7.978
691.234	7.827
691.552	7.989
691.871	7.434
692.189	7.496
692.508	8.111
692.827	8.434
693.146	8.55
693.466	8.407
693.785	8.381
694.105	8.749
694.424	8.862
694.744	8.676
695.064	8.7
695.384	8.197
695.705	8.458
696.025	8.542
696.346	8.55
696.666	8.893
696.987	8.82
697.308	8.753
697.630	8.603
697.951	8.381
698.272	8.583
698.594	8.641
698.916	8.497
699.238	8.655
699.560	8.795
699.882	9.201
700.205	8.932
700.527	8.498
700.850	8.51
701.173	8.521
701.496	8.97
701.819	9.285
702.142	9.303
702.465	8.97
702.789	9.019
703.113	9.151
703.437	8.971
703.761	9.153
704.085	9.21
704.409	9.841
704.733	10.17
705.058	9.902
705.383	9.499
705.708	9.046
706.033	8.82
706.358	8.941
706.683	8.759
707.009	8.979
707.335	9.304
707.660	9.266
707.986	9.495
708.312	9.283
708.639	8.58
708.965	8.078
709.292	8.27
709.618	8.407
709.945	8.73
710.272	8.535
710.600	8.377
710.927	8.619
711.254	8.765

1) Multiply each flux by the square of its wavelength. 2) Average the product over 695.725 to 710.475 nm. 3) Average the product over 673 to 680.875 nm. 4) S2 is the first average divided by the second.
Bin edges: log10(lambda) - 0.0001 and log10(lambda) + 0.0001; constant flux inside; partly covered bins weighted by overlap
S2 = 1.24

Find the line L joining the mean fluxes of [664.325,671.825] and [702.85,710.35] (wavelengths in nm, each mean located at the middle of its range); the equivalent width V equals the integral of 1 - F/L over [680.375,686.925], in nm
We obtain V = 0.96 nm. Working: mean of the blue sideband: 8.45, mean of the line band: 7.42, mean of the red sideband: 9.07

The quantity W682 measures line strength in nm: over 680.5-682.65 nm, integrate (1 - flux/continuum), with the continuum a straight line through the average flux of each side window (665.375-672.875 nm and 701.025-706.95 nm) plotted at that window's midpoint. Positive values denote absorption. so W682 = 0.26 nm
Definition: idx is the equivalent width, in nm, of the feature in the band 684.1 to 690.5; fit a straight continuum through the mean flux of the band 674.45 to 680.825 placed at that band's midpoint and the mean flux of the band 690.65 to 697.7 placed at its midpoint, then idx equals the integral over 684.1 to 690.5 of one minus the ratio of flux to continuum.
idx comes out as 0.657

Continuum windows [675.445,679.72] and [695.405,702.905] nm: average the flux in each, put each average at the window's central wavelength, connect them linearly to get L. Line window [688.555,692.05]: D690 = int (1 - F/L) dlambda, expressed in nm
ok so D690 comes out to 0.35 nm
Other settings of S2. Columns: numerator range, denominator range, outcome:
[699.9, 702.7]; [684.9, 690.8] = 1.27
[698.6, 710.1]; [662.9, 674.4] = 1.19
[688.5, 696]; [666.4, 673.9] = 1.03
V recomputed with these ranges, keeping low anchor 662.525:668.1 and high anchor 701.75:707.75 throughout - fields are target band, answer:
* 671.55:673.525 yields 0.20 nm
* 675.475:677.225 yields 0.22 nm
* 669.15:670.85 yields 0.12 nm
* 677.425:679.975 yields 0.35 nm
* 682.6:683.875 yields 0.17 nm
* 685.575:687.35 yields 0.37 nm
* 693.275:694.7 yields 0.08 nm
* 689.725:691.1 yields 0.23 nm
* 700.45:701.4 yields 0.07 nm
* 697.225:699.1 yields 0.12 nm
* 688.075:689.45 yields 0.28 nm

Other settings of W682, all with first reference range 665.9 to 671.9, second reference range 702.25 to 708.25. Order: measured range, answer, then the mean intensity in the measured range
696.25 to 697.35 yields 0.03 nm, 8.77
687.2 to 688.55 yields 0.21 nm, 7.45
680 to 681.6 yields 0.21 nm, 7.5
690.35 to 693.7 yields 0.36 nm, 7.96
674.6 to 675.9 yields 0.10 nm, 7.89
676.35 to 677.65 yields 0.15 nm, 7.56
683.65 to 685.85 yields 0.38 nm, 7.24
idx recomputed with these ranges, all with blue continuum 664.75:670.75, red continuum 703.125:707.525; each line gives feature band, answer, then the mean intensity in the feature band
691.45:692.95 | 0.19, 7.88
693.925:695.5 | 0.07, 8.65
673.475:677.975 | 0.43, 7.83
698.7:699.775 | 0.06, 8.68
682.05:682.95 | 0.10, 7.85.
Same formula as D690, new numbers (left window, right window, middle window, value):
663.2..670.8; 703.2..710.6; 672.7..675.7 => 0.23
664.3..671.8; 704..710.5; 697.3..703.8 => 0.09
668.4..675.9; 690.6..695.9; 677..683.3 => 0.39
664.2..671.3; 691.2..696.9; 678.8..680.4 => 0.14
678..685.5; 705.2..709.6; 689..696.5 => 0.08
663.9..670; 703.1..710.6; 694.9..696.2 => 0.06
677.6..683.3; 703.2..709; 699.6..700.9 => 0.01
